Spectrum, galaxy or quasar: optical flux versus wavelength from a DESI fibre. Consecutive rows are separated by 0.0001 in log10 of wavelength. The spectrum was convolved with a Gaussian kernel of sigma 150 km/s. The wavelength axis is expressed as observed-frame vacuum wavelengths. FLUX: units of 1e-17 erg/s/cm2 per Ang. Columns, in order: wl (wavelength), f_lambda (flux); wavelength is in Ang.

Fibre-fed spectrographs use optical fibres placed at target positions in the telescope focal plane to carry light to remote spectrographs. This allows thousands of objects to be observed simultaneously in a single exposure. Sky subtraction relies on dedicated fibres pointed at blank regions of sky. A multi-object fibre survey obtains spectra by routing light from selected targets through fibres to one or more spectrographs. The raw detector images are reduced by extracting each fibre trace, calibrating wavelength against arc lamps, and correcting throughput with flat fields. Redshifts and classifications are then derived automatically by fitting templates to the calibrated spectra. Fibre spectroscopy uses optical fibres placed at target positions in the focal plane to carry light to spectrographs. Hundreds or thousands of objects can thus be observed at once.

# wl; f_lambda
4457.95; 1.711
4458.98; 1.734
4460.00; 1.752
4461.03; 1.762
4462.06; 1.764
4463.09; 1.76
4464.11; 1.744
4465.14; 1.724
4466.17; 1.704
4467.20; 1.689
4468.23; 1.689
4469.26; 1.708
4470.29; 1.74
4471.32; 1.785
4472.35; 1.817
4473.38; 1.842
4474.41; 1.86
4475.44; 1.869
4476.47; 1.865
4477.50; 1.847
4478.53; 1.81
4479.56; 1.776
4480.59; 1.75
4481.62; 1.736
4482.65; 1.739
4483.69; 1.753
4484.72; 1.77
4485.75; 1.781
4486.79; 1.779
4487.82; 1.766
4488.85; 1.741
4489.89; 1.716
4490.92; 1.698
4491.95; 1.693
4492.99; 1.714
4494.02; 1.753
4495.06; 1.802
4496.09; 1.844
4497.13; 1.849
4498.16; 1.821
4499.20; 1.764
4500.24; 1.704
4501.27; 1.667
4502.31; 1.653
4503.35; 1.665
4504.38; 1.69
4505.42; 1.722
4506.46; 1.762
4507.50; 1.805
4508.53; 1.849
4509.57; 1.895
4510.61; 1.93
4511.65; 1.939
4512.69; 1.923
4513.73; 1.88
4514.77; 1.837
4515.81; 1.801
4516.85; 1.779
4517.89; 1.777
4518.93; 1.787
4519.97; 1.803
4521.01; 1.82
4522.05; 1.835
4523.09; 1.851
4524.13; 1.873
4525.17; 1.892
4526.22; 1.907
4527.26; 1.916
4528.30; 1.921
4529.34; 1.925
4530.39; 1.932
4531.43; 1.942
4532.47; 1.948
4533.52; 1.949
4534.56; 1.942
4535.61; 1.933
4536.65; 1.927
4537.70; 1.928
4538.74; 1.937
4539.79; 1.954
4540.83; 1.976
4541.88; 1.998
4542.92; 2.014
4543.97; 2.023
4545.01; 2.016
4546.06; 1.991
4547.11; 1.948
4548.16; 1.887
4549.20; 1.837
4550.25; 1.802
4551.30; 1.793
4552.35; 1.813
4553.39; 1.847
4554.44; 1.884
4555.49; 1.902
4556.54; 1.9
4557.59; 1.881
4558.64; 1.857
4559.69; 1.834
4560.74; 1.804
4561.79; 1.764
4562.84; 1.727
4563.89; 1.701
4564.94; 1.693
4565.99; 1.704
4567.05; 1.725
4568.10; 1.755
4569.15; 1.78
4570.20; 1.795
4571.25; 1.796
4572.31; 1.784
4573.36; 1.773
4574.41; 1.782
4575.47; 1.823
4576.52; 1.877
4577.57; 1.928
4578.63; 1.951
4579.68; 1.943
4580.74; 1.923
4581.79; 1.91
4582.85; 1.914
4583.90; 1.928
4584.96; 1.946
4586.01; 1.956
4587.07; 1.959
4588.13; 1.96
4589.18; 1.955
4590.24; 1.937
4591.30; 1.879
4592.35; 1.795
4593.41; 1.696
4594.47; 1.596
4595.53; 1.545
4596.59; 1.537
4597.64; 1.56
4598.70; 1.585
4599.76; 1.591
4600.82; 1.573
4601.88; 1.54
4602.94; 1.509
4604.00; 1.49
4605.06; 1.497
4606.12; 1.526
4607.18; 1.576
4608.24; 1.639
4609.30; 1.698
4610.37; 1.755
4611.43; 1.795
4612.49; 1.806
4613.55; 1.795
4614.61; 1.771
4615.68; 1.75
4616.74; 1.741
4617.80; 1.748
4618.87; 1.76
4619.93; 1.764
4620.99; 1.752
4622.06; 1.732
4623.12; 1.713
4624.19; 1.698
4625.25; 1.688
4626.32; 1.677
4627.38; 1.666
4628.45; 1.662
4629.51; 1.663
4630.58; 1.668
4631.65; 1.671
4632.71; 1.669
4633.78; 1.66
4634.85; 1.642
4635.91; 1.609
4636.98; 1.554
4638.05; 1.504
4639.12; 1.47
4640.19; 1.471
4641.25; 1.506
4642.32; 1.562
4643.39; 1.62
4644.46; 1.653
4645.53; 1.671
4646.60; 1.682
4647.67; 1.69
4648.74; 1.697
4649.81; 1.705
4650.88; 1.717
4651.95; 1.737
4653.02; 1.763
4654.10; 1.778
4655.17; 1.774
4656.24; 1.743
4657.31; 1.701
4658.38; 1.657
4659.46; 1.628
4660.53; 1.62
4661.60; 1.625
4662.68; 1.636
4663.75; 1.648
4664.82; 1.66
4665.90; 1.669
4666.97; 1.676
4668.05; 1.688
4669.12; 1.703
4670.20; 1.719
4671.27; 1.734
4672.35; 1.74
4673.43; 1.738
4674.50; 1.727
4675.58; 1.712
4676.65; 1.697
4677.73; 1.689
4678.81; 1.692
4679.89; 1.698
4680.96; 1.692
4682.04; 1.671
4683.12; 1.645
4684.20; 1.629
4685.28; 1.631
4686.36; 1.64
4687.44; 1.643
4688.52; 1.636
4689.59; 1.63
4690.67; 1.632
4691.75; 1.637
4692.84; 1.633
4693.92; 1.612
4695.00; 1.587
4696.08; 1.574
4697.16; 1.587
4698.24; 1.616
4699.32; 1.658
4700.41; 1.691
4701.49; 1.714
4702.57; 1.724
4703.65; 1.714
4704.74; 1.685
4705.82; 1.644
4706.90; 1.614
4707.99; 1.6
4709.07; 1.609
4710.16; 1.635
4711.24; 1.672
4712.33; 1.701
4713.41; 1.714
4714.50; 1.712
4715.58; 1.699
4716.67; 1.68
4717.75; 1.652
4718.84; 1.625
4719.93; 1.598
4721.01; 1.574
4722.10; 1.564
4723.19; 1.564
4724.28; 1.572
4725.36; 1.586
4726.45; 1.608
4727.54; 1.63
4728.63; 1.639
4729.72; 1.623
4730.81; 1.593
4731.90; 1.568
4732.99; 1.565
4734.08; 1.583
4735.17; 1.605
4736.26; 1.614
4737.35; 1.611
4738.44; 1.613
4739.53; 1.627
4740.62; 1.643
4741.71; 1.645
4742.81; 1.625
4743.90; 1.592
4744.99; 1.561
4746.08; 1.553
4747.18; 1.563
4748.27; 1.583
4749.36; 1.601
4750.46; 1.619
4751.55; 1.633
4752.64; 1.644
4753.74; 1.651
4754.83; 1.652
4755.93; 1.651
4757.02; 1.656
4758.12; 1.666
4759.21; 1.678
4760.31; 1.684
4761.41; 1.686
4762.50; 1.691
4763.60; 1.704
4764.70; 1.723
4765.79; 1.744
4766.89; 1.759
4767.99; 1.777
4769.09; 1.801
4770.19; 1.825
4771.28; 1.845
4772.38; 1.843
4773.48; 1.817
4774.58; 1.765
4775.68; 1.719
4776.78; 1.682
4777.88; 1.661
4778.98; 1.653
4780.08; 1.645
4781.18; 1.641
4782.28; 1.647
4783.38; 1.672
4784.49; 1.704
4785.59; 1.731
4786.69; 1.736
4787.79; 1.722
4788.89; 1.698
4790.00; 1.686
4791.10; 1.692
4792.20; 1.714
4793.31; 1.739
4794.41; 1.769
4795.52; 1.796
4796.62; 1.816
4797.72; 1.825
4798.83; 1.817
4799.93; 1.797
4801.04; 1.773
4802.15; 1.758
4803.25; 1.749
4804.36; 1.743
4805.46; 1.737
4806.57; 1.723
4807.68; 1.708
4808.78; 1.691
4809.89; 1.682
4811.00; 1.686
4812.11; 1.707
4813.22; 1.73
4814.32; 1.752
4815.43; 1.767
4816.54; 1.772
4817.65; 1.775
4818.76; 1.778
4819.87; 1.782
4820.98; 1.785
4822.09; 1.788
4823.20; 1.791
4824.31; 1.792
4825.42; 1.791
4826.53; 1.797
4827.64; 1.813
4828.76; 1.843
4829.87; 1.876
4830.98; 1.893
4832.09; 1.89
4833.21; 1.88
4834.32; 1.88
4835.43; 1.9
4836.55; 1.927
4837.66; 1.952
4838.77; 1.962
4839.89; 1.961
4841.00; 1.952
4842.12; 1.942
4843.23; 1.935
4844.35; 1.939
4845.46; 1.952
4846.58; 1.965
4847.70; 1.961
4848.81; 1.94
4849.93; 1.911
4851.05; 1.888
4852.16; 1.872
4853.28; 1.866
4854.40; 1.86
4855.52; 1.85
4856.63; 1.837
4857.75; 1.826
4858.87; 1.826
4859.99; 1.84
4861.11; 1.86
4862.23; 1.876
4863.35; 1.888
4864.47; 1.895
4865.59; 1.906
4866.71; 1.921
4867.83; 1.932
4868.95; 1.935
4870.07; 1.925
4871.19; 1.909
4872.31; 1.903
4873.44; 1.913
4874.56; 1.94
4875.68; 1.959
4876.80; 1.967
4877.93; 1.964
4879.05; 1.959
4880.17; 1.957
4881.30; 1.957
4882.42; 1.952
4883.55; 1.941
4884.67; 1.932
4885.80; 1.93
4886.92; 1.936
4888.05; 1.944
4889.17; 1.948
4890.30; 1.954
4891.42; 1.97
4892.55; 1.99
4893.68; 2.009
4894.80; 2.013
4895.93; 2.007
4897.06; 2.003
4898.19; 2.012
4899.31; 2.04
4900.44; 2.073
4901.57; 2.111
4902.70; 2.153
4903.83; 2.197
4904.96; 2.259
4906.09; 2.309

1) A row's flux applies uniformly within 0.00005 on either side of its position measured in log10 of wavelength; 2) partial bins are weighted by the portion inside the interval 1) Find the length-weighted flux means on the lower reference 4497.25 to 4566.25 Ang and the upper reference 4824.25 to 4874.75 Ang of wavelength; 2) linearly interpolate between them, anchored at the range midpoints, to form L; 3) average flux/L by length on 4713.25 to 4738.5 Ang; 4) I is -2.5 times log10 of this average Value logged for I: 0.16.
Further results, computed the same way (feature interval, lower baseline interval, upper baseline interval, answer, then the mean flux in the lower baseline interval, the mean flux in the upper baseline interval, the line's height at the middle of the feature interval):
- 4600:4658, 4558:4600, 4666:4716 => 0.05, 1.8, 1.67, 1.74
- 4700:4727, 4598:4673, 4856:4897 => 0.07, 1.66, 1.93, 1.75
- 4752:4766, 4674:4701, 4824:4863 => 0.05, 1.65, 1.89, 1.76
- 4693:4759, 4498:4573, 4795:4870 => 0.14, 1.85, 1.84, 1.84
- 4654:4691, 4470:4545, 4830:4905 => 0.12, 1.83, 1.94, 1.88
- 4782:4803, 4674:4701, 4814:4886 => 0.04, 1.65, 1.89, 1.8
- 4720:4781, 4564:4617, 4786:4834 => 0.07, 1.75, 1.77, 1.77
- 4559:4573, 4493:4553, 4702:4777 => 0.04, 1.86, 1.66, 1.82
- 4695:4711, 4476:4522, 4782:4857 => 0.10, 1.78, 1.81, 1.8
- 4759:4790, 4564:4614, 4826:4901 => 0.09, 1.75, 1.92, 1.87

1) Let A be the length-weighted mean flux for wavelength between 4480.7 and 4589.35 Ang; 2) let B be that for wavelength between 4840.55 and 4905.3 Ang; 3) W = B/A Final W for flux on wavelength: 1.1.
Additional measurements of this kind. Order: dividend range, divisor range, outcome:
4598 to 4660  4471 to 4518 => 0.93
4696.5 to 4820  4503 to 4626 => 0.93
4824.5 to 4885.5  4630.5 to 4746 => 1.16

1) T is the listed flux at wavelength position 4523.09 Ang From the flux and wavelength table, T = 1.851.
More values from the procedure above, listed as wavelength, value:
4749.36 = 1.601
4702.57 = 1.724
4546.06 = 1.991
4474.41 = 1.86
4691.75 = 1.637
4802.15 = 1.758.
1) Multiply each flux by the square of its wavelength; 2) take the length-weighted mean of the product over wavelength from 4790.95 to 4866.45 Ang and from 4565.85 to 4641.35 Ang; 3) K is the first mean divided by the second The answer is 1.2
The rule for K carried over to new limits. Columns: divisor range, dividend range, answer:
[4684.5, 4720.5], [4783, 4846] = 1.14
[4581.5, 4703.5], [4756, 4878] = 1.16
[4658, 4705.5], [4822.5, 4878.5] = 1.22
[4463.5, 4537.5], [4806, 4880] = 1.19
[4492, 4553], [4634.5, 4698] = 0.95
